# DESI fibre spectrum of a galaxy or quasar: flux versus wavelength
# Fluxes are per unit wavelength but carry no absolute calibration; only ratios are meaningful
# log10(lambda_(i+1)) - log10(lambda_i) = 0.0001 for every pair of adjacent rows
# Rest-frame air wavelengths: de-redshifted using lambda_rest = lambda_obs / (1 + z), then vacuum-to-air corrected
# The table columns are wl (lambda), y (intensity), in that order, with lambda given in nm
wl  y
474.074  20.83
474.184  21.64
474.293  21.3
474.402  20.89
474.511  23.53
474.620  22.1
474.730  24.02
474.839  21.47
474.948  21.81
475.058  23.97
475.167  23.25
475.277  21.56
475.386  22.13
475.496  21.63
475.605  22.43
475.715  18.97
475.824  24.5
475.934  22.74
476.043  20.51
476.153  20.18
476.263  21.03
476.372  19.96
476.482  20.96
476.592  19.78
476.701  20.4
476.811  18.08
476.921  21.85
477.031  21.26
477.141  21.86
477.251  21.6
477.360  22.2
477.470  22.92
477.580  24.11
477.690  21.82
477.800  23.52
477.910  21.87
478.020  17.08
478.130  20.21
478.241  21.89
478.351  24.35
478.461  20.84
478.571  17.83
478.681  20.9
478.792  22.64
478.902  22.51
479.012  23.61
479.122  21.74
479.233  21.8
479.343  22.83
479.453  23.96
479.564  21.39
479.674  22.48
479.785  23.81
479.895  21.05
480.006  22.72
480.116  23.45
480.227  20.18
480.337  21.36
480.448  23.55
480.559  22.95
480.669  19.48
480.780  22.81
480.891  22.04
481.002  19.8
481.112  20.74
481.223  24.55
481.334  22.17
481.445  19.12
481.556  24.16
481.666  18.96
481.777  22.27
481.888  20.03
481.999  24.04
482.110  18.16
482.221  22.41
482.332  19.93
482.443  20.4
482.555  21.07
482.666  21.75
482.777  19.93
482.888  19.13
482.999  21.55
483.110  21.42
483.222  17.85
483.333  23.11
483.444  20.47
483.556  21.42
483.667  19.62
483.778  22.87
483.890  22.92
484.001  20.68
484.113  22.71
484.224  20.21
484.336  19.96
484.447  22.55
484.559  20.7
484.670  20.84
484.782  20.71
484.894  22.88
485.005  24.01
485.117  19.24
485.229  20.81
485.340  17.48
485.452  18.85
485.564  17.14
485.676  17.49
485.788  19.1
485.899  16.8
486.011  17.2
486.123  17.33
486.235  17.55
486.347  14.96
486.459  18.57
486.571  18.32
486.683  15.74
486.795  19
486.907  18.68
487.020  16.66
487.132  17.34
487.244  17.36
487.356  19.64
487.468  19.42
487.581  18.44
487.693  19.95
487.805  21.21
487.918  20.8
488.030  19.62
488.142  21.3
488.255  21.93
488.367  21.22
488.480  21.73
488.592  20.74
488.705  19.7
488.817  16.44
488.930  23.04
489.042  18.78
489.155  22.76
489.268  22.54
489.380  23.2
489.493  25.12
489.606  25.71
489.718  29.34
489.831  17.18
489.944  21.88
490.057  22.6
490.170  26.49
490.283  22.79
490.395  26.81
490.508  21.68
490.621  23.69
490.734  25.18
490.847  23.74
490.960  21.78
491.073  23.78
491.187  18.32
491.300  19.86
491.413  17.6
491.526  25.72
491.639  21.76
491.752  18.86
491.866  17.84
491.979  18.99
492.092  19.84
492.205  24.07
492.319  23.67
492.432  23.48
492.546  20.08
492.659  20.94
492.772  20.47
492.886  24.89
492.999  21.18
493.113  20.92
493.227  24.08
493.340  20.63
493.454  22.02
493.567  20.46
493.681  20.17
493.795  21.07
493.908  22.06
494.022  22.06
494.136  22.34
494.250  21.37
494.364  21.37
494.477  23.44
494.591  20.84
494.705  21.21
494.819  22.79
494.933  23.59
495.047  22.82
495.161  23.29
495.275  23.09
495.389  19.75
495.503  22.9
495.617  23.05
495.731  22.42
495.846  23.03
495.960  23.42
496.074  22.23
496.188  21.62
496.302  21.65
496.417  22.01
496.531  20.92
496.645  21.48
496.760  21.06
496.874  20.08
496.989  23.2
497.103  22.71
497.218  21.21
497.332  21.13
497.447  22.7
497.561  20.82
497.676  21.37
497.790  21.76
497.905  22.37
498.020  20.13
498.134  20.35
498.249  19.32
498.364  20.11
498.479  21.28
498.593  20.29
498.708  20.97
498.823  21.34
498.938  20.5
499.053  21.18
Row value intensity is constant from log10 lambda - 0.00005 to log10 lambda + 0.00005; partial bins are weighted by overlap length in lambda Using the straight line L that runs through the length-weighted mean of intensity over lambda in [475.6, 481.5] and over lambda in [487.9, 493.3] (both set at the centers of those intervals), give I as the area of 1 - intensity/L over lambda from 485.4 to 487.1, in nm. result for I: 0.33 nm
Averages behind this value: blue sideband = 21.6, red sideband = 22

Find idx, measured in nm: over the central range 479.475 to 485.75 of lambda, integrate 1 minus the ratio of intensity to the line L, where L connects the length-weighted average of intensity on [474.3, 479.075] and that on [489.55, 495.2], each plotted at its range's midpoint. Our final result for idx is 0.20 nm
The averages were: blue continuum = 21.6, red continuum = 22.1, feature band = 21.1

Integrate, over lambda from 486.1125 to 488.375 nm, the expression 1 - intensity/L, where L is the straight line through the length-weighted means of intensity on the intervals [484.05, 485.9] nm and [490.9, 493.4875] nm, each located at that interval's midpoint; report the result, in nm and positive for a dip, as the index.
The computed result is 0.194 nm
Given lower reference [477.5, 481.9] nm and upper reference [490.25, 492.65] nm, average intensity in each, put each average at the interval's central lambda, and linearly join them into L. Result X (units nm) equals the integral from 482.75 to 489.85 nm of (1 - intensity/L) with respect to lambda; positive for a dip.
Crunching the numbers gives 0.54 nm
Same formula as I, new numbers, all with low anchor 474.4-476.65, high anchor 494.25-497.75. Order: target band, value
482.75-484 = 0.05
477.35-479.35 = 0.00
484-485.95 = 0.16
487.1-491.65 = 0.06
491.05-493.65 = 0.09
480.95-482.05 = 0.01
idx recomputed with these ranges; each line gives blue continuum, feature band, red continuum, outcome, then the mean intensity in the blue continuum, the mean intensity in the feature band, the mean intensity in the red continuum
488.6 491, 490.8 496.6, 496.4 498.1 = 0.101 nm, 22.8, 21.8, 21.5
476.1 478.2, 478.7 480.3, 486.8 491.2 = -0.092 nm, 21.1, 22.4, 21.5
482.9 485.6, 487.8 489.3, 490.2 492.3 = 0.047 nm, 20.8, 20.8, 21.9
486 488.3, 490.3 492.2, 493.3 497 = -0.130 nm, 18.6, 21.7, 21.9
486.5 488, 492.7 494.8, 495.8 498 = -0.095 nm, 18.7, 21.7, 21.8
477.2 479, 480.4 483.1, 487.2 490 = 0.029 nm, 21.7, 21.3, 21.2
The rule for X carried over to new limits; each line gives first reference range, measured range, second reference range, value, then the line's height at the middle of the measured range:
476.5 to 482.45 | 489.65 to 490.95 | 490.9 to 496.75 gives -0.12 nm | 21.7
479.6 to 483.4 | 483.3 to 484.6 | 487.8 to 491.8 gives 0.01 nm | 21.6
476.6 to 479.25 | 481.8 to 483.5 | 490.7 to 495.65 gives 0.06 nm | 21.6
